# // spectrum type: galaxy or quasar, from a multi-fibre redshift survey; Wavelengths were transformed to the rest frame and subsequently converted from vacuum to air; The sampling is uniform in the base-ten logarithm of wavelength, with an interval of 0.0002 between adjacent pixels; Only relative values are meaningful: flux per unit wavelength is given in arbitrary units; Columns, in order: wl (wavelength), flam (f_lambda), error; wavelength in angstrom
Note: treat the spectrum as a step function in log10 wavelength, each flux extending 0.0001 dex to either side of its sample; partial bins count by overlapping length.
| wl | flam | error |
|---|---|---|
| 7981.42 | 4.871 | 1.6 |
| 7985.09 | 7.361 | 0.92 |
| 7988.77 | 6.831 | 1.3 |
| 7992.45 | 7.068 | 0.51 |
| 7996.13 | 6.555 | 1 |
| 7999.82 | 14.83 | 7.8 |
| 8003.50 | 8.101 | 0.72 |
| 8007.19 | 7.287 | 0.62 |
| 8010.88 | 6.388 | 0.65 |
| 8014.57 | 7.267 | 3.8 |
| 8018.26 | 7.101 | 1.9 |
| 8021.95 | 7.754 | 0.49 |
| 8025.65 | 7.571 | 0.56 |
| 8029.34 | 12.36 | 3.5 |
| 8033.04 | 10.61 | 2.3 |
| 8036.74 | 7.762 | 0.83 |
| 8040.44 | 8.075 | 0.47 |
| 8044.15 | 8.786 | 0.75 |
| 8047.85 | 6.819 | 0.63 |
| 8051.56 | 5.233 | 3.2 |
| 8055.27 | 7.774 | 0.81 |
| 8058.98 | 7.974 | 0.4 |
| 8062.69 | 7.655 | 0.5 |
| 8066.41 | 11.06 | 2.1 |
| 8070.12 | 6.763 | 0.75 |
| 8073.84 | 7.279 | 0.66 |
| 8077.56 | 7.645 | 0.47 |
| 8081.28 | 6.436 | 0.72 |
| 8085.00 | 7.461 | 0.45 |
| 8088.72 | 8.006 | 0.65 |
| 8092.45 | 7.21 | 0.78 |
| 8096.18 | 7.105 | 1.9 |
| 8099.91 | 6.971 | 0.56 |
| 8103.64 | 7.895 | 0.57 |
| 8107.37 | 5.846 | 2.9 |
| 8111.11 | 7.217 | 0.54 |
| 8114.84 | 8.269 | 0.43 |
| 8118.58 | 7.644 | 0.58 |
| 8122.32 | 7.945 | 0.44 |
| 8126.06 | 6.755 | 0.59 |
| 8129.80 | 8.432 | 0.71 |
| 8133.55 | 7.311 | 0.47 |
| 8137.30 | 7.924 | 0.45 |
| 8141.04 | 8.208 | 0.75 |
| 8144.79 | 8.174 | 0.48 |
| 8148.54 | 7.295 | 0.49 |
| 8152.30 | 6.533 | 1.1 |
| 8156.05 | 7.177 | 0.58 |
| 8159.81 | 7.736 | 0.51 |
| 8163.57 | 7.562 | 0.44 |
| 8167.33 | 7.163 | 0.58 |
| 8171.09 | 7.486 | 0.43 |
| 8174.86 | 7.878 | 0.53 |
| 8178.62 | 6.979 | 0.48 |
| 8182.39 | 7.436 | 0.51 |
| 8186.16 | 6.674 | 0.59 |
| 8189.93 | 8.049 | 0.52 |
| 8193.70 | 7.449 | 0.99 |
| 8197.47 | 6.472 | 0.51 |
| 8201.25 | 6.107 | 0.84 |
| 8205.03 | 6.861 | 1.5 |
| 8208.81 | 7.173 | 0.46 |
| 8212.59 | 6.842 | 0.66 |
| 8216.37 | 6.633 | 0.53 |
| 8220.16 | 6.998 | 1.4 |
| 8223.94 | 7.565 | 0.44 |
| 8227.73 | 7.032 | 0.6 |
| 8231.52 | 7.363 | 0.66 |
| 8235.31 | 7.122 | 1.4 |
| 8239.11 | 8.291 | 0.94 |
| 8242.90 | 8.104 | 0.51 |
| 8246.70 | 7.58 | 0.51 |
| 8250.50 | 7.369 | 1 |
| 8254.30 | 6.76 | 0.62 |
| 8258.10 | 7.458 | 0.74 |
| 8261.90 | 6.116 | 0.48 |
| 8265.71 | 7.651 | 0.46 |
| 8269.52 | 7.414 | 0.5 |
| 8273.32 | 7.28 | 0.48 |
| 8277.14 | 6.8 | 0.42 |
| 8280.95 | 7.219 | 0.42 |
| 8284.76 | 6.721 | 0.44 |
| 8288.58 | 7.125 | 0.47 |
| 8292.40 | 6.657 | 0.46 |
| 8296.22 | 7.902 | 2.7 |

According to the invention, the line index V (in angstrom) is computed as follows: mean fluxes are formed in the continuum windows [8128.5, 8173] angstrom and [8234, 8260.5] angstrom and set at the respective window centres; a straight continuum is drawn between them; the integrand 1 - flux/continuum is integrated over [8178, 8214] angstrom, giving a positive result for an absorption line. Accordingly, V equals 2.55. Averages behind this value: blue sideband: 7.57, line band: 7.01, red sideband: 7.51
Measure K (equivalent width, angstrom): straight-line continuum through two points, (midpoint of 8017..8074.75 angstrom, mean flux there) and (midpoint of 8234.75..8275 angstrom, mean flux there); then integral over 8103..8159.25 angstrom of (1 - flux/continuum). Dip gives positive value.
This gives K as 2.53 angstrom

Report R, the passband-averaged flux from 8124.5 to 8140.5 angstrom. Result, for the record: 7.67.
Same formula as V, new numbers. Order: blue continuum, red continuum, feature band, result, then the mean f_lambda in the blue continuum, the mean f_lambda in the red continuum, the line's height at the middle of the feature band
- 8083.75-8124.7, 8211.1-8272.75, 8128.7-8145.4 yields -1.4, 7.41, 7.27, 7.37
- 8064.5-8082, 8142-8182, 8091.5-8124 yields 1.6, 7.93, 7.42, 7.73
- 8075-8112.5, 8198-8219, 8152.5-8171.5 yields -1.2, 7.18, 6.71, 6.9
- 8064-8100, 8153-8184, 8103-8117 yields 0.5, 7.62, 7.39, 7.55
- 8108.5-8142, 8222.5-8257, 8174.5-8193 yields 0.5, 7.69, 7.46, 7.57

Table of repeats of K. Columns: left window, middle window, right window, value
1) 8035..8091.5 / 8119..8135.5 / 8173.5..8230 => -0.5 angstrom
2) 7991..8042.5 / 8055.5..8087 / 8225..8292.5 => 1.6 angstrom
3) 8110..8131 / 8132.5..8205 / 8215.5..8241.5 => 2.0 angstrom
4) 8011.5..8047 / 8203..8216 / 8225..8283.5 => 1.1 angstrom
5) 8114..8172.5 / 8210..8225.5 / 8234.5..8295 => 0.8 angstrom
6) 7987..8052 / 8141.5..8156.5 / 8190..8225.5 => -0.1 angstrom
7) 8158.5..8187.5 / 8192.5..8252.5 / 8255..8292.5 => 0.2 angstrom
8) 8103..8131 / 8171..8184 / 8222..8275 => 0.0 angstrom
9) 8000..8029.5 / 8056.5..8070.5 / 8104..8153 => -1.1 angstrom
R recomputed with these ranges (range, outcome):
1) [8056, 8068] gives 8.74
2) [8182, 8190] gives 7.23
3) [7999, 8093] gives 8.06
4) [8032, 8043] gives 8.68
